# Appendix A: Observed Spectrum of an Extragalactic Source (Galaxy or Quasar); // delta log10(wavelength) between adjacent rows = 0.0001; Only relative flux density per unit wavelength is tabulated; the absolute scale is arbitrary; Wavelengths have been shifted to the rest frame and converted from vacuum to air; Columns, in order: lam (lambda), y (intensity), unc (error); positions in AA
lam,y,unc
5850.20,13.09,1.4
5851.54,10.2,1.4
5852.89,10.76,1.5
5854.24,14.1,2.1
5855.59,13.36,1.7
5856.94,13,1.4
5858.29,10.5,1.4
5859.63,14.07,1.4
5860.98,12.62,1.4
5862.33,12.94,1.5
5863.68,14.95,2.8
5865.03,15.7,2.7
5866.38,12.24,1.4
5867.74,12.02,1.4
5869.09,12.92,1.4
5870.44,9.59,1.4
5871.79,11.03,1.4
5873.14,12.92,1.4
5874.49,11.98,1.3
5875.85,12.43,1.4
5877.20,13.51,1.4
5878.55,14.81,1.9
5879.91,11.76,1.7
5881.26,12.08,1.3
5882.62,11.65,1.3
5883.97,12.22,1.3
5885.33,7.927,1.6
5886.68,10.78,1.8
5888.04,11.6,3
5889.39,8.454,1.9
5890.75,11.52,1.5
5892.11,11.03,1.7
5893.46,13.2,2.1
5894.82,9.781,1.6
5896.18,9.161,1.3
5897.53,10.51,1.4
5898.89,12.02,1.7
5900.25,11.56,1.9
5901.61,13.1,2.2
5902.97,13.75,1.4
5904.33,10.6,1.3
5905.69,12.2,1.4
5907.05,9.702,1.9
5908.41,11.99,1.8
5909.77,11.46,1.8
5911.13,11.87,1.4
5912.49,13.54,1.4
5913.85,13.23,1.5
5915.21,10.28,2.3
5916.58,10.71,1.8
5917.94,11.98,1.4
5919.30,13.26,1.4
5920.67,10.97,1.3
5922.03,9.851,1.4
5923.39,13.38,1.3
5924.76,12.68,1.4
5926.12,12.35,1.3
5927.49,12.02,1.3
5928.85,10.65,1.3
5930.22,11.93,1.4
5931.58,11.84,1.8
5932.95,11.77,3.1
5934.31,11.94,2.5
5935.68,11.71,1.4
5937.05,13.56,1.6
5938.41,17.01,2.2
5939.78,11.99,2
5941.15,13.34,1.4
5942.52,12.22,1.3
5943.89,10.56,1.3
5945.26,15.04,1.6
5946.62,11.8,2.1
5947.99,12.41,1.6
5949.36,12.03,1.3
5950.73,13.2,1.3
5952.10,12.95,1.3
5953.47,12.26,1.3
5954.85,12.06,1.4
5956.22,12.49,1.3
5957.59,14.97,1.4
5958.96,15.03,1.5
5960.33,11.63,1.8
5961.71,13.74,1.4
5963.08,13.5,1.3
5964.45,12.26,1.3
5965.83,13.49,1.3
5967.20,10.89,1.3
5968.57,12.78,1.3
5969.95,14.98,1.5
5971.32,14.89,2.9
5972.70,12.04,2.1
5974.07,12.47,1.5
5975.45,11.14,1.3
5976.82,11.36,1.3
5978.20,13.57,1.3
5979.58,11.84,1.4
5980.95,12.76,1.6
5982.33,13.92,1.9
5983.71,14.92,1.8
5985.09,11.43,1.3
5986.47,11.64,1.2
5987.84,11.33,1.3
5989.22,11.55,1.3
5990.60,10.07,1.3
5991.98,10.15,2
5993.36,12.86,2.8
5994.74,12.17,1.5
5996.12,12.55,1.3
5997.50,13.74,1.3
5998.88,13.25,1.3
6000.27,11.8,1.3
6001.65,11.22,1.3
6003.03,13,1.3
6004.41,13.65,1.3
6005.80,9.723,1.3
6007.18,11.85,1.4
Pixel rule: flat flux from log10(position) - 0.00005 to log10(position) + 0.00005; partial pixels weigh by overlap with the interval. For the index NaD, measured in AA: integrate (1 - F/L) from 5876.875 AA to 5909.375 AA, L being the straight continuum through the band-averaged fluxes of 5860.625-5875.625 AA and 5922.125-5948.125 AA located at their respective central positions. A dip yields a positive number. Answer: 2.93 AA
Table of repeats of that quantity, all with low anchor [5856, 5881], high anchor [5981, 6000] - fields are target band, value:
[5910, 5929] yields 0.91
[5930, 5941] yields -0.27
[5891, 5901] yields 1.23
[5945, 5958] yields -0.41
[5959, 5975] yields -0.86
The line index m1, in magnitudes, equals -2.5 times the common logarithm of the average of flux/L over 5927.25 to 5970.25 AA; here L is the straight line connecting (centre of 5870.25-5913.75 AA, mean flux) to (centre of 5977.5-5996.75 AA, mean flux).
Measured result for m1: -0.07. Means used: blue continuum 11.6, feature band 12.7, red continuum 12.2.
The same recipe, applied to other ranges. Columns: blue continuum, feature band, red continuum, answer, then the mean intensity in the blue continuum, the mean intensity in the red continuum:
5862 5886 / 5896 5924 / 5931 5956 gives 0.07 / 12.4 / 12.6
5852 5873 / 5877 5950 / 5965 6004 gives 0.06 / 12.6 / 12.4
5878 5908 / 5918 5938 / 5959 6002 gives -0.02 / 11.3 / 12.5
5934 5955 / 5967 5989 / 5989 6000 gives -0.03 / 12.8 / 12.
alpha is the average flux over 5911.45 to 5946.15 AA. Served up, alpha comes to 12.3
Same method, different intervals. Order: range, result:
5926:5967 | 12.7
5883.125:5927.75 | 11.5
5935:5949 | 12.9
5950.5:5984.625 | 13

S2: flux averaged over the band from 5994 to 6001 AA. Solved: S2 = 12.7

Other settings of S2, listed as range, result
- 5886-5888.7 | 11.2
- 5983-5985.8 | 13.1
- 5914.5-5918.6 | 11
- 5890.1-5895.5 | 11.4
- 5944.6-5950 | 12.8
